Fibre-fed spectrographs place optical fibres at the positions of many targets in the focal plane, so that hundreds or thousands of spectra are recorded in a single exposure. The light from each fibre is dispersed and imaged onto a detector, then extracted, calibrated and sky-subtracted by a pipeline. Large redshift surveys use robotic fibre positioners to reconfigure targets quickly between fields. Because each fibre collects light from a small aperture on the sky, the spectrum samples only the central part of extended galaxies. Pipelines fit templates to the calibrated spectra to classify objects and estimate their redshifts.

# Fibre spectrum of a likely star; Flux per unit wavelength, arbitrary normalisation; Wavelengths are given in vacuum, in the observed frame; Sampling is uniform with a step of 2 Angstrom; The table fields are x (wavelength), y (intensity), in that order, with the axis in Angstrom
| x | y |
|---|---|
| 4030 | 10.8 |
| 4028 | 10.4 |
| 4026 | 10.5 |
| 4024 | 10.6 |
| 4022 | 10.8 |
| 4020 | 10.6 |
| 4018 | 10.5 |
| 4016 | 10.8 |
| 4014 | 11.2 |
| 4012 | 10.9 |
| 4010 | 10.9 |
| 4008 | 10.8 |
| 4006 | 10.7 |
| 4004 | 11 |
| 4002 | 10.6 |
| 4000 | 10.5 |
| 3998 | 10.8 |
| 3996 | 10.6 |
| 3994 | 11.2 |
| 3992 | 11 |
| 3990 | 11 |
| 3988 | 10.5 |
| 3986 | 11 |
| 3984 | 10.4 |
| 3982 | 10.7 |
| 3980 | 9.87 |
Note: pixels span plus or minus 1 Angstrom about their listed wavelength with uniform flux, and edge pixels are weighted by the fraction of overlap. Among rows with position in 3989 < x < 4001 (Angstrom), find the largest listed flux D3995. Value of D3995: 11.2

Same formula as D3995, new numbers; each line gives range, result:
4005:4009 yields 10.8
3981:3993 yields 11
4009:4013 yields 10.9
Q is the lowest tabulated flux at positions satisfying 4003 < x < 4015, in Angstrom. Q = 10.7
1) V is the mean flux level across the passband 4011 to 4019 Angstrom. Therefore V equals 10.9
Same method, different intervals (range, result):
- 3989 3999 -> 10.9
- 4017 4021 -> 10.6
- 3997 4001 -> 10.7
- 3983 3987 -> 10.7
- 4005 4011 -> 10.8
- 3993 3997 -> 10.9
